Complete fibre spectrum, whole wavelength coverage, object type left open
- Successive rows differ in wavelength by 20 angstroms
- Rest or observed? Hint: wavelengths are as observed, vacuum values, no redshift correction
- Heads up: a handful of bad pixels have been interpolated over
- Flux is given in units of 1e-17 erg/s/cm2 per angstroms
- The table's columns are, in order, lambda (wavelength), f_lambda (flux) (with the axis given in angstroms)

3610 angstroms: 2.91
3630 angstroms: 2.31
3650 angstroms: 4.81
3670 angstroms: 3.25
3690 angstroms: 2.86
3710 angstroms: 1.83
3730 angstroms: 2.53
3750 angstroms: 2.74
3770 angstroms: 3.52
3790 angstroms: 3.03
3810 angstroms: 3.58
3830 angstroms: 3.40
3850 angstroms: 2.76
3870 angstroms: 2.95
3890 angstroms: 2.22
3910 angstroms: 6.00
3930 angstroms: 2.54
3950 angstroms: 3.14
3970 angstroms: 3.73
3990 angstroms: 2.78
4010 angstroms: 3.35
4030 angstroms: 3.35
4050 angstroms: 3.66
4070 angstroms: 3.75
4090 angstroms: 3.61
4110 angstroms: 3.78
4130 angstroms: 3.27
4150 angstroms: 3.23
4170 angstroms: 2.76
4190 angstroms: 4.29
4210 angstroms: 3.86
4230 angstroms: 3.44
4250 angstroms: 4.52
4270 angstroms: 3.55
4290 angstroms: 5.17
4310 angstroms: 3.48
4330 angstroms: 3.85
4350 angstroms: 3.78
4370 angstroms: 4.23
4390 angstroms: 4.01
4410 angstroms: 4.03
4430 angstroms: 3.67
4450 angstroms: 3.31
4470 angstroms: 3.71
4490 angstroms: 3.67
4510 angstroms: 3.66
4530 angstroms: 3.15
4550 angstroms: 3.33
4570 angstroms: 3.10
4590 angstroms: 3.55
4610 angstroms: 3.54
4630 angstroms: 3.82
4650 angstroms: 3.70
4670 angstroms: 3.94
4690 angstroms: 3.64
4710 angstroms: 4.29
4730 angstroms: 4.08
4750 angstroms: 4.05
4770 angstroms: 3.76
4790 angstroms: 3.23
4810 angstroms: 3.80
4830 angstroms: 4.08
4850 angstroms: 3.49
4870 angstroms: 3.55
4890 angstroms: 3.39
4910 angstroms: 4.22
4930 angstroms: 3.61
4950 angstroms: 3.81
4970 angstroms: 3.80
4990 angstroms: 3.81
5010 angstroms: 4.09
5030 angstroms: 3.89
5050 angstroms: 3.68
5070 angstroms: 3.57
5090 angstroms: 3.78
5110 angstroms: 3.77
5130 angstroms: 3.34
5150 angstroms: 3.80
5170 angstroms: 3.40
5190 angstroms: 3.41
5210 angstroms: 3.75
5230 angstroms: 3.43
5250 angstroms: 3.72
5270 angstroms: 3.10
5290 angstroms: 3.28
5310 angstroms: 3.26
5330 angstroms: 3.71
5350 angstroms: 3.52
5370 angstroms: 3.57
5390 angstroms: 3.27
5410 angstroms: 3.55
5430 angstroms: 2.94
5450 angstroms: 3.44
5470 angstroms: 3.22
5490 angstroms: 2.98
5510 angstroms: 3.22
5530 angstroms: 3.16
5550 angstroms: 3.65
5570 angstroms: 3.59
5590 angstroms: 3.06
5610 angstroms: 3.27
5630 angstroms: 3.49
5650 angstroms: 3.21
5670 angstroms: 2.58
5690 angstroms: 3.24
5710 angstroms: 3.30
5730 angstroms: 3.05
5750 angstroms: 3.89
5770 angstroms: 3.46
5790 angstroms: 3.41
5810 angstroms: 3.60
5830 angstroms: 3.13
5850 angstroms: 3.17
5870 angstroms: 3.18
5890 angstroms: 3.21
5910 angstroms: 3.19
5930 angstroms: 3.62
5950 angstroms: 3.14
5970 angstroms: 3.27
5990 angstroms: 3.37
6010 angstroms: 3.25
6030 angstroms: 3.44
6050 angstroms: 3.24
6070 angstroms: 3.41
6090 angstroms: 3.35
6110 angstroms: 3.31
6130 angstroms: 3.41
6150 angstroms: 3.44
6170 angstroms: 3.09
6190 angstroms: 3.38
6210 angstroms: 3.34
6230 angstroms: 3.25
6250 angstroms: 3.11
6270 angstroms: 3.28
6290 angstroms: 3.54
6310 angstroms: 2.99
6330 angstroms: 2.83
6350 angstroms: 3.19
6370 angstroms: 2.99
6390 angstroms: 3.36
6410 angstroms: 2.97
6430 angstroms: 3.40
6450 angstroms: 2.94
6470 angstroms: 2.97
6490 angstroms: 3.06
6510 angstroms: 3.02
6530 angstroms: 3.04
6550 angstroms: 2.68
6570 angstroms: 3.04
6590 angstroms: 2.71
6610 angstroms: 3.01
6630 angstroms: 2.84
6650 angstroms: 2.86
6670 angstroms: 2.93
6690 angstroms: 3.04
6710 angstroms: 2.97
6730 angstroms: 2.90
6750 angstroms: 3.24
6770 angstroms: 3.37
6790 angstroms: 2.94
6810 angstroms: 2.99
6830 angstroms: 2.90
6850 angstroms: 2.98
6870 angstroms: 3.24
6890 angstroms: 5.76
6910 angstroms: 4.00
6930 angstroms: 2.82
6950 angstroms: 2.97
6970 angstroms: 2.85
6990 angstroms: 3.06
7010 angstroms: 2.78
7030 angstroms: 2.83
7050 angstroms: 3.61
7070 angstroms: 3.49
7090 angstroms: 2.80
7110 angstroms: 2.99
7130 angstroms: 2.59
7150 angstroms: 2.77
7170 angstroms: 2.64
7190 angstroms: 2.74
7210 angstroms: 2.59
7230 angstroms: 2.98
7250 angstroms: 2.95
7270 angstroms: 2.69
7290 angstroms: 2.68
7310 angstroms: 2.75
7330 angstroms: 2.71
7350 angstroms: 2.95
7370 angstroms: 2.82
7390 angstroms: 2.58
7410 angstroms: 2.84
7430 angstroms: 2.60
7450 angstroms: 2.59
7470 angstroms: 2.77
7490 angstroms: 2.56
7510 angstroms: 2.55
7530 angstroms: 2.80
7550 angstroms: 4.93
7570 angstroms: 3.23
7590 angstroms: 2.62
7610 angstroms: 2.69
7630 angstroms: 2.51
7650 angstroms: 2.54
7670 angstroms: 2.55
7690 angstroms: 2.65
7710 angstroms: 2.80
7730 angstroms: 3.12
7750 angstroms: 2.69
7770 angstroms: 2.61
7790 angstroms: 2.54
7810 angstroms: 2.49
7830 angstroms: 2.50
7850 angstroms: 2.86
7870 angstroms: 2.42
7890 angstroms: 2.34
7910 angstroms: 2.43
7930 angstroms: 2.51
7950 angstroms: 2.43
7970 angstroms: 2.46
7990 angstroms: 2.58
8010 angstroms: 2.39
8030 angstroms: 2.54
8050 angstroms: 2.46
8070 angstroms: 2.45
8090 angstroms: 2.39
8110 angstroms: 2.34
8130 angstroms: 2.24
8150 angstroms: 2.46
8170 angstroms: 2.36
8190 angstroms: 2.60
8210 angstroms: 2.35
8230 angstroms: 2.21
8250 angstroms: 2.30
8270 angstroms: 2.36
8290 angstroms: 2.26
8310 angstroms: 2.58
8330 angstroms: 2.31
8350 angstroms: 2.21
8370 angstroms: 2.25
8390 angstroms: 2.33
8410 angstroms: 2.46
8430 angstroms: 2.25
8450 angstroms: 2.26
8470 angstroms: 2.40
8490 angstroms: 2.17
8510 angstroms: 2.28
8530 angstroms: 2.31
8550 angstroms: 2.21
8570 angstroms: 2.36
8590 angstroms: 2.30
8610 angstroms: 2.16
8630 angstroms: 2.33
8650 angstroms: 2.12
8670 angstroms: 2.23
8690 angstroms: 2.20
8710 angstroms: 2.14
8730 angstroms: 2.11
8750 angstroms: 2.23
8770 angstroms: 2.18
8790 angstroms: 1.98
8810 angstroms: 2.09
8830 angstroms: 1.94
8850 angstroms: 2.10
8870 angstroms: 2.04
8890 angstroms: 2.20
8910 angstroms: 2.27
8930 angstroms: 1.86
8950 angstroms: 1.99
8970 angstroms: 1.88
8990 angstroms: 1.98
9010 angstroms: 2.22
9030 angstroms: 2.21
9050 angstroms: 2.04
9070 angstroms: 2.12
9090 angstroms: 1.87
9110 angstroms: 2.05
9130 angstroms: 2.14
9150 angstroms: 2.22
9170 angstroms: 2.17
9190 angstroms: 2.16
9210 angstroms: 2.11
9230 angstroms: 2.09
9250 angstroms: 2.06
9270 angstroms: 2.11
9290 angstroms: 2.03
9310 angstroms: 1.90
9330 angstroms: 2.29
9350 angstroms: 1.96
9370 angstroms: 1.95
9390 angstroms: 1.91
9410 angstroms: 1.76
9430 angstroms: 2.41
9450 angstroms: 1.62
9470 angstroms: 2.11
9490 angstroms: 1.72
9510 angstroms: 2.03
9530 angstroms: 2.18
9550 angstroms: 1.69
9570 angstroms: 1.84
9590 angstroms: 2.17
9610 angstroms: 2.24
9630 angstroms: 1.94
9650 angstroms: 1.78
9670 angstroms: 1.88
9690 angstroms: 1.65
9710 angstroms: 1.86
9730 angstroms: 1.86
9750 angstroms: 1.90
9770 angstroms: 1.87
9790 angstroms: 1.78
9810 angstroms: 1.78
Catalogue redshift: 0.05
